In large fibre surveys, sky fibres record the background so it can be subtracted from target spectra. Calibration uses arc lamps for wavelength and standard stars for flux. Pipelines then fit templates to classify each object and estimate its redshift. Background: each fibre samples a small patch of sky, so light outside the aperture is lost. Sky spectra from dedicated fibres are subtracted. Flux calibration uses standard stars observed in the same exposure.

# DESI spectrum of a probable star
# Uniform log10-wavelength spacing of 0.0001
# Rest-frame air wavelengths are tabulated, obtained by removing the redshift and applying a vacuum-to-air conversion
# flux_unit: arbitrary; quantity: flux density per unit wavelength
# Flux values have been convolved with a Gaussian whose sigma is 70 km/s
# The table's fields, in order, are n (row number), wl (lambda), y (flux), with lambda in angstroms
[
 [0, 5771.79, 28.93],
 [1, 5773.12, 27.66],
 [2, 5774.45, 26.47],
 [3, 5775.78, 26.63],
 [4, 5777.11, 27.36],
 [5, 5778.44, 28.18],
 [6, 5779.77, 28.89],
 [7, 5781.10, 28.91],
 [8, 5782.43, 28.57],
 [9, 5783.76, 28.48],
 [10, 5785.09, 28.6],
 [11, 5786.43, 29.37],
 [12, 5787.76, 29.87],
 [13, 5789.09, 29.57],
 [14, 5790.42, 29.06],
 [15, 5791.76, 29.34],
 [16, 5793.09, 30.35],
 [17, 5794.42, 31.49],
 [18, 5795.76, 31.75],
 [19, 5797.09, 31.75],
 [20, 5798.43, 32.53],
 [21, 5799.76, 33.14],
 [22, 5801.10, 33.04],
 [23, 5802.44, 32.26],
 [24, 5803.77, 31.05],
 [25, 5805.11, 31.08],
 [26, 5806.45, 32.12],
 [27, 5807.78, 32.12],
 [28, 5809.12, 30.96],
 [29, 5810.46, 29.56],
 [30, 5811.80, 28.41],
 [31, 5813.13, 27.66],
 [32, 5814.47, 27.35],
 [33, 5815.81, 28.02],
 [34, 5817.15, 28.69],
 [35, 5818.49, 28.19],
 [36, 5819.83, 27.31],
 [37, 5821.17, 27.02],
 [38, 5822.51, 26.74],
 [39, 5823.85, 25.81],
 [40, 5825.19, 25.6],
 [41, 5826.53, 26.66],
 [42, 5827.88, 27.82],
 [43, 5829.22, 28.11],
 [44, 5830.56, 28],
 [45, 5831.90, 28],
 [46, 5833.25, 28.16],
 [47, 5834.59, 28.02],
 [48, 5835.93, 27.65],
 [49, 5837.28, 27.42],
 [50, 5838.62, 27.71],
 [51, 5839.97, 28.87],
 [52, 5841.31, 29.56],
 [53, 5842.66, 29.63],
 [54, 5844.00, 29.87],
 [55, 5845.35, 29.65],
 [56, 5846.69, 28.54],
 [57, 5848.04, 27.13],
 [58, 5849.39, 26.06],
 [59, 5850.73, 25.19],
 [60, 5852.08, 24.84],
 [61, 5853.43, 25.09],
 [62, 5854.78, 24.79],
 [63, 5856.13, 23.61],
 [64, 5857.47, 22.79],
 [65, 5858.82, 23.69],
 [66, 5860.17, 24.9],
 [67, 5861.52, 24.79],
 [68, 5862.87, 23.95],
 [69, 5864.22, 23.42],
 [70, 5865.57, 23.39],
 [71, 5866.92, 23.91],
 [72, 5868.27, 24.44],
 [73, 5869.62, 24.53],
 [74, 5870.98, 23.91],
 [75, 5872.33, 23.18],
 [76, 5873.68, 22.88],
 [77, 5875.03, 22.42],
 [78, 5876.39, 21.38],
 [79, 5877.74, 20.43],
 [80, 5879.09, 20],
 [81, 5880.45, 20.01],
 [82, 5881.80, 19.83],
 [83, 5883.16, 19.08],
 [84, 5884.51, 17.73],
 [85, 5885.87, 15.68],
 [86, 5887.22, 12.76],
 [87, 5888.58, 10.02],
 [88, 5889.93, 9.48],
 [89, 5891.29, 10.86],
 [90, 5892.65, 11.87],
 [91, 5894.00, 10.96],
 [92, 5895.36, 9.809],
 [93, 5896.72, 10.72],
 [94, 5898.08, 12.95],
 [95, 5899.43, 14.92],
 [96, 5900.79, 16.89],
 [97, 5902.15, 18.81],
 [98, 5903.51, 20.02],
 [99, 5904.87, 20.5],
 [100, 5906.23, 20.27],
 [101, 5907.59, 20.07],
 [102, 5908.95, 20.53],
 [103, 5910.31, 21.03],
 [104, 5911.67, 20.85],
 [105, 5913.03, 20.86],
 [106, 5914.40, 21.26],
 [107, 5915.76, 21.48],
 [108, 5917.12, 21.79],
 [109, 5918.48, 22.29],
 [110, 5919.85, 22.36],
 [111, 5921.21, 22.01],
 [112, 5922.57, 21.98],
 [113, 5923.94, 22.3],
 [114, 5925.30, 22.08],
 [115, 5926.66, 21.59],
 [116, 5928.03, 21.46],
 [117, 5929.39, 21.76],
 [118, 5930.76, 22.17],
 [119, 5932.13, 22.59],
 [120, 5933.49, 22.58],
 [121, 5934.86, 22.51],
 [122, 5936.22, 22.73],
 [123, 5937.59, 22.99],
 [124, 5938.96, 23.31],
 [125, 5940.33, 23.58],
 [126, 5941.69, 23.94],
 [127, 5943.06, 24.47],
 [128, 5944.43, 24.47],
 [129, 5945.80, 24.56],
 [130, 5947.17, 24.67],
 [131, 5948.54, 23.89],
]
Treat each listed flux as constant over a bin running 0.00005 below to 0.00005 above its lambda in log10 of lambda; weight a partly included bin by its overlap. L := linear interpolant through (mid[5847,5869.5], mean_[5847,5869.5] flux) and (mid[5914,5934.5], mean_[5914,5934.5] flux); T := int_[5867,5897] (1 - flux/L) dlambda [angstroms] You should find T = 7.8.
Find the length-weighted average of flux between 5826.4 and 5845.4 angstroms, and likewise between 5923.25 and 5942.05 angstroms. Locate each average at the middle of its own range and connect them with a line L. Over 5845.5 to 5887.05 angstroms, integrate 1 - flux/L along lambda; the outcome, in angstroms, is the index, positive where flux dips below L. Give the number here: 5.6 angstroms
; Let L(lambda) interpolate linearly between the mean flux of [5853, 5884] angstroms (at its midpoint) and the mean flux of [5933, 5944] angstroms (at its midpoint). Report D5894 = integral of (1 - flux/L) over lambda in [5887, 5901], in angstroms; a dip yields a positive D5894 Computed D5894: 6.86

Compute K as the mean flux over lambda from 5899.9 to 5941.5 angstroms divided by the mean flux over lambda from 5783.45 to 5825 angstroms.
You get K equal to 0.72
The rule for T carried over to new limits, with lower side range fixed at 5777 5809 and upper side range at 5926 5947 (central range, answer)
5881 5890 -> 3.6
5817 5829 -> 0.8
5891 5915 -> 7.5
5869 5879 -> 1.4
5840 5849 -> -0.4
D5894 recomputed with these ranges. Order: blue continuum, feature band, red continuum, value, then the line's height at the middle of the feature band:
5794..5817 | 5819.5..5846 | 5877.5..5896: -2.7 angstroms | 25.4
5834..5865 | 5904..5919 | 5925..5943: 1.7 angstroms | 23.6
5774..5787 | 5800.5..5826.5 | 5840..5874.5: -2.0 angstroms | 27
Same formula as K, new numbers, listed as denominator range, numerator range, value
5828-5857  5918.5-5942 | 0.82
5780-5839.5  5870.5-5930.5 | 0.64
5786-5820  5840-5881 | 0.81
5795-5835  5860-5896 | 0.65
